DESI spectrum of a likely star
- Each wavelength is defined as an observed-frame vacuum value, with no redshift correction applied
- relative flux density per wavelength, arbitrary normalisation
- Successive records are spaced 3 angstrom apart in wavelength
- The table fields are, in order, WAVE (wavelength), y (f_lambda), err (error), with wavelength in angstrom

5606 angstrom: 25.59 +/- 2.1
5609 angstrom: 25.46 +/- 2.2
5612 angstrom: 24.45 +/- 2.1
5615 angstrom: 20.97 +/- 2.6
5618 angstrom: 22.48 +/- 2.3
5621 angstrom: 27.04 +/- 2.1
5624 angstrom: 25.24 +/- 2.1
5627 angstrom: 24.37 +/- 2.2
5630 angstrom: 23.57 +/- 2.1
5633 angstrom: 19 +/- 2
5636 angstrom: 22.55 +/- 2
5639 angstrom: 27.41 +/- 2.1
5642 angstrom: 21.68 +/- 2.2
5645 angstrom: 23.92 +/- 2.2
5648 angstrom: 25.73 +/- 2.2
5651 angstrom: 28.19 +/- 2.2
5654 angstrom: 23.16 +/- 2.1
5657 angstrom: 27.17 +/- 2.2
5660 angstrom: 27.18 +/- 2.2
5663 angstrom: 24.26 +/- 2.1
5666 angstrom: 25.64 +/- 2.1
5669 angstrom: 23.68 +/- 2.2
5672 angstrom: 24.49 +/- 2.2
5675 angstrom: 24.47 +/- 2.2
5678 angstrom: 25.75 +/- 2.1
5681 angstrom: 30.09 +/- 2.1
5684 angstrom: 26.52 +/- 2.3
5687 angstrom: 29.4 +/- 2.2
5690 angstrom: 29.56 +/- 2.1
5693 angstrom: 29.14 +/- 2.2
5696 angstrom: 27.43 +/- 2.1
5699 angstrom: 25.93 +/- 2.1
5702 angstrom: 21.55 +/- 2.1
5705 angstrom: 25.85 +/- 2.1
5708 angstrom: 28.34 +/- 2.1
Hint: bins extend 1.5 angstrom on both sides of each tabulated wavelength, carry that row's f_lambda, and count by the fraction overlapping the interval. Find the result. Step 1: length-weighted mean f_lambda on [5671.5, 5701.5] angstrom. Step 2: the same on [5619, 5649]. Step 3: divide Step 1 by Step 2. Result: 1.13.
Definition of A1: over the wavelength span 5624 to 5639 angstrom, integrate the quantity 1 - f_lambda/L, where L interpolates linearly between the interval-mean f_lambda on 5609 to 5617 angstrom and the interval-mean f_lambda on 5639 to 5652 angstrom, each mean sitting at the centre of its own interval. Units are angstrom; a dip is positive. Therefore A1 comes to 0.7 angstrom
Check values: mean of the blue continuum 23.2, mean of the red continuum 25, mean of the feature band 23.2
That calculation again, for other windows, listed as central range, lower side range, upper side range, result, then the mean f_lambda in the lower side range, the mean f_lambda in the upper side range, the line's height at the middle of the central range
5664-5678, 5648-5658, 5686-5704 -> 1.0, 26.1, 27.1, 26.5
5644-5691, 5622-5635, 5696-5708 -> -3.6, 23.2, 25.3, 24.3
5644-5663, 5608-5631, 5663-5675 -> -1.1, 24.2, 24.5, 24.4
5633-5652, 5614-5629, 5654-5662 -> 0.7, 24.1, 26.2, 25.3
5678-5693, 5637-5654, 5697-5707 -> -2.2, 25.1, 24.8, 24.9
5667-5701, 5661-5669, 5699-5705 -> -3.6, 24.9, 23.7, 24.3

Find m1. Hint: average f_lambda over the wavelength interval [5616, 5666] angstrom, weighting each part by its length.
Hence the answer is 24.6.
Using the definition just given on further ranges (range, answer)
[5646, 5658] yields 25.9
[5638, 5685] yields 25.6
